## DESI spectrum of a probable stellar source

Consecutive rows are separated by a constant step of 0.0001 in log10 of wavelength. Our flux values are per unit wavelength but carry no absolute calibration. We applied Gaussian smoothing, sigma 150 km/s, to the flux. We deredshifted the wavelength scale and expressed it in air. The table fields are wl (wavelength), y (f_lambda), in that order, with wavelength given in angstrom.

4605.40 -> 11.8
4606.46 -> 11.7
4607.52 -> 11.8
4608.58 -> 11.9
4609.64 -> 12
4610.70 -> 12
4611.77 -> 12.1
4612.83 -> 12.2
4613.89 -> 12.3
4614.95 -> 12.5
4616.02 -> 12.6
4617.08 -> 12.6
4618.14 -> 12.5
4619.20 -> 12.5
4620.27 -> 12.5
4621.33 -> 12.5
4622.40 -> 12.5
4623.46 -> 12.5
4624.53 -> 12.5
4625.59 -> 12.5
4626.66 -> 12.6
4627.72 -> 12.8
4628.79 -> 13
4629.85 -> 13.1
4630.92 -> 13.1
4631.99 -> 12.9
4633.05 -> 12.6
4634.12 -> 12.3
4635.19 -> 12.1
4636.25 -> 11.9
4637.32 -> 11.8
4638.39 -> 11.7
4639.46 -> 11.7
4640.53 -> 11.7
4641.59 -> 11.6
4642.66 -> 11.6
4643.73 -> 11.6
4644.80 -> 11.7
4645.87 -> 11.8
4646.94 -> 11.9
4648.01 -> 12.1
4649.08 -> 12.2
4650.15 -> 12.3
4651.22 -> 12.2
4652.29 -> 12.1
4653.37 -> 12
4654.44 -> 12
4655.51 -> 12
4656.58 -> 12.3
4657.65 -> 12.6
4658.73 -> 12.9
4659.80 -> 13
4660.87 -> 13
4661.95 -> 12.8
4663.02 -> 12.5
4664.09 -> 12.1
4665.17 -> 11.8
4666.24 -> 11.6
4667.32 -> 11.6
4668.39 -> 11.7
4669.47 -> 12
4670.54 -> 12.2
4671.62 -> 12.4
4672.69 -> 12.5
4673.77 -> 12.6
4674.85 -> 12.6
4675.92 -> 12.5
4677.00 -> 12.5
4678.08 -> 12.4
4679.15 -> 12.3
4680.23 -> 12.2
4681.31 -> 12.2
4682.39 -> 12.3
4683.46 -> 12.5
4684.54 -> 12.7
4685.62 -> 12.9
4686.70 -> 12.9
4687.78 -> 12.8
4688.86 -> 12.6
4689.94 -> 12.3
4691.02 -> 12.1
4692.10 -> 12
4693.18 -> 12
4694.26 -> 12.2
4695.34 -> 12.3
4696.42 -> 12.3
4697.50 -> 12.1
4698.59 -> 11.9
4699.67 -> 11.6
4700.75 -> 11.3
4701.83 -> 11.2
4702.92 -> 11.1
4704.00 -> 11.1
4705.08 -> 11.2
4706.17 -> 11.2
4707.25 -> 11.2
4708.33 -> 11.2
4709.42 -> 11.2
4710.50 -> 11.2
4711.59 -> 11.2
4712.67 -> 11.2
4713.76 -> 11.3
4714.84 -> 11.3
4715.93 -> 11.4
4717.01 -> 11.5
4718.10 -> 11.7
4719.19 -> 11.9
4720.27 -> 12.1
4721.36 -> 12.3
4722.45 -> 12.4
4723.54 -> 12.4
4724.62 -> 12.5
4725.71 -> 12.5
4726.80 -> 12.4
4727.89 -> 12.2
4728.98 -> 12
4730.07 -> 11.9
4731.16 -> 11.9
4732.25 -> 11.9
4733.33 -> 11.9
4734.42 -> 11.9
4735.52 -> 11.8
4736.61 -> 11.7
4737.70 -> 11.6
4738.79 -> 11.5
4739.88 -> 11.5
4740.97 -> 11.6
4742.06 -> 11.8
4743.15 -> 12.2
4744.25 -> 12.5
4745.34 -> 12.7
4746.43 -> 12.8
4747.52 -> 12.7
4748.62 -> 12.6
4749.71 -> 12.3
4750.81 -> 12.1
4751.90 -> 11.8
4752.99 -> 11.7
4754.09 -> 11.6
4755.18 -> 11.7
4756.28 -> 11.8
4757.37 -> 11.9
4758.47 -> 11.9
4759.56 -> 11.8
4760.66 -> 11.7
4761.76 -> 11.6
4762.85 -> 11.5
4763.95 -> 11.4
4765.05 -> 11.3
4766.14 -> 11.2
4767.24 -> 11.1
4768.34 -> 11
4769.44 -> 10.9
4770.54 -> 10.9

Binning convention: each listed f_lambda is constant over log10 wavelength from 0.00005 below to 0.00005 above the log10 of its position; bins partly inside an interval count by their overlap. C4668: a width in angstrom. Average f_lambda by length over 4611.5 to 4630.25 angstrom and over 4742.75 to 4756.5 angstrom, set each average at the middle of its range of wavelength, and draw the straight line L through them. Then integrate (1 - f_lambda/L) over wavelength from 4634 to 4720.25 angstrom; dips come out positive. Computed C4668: 2.8 angstrom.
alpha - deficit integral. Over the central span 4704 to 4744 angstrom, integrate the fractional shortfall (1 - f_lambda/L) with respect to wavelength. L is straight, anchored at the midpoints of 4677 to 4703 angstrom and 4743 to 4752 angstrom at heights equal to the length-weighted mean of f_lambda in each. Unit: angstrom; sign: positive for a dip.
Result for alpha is 1.96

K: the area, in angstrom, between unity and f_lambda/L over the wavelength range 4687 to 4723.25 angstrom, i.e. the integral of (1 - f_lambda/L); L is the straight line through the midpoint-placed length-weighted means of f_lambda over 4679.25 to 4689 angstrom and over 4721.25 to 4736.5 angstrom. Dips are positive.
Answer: 1.8 angstrom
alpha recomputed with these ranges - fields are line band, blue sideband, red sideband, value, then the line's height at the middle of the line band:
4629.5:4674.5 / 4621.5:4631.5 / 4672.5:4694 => 1.5 angstrom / 12.6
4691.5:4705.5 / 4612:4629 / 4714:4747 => 0.5 angstrom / 12.1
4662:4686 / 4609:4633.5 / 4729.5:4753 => 0.1 angstrom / 12.3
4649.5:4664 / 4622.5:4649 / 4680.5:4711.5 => -0.4 angstrom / 12.1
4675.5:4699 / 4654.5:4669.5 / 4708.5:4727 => -0.6 angstrom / 12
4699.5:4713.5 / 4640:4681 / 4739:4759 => 1.0 angstrom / 12.1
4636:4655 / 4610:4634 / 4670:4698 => 0.9 angstrom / 12.5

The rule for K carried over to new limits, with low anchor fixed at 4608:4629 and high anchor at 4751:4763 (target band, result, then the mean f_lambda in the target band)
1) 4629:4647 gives 0.4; 12.1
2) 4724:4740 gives -0.1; 12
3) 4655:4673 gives -0.1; 12.3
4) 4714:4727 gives -0.1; 12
